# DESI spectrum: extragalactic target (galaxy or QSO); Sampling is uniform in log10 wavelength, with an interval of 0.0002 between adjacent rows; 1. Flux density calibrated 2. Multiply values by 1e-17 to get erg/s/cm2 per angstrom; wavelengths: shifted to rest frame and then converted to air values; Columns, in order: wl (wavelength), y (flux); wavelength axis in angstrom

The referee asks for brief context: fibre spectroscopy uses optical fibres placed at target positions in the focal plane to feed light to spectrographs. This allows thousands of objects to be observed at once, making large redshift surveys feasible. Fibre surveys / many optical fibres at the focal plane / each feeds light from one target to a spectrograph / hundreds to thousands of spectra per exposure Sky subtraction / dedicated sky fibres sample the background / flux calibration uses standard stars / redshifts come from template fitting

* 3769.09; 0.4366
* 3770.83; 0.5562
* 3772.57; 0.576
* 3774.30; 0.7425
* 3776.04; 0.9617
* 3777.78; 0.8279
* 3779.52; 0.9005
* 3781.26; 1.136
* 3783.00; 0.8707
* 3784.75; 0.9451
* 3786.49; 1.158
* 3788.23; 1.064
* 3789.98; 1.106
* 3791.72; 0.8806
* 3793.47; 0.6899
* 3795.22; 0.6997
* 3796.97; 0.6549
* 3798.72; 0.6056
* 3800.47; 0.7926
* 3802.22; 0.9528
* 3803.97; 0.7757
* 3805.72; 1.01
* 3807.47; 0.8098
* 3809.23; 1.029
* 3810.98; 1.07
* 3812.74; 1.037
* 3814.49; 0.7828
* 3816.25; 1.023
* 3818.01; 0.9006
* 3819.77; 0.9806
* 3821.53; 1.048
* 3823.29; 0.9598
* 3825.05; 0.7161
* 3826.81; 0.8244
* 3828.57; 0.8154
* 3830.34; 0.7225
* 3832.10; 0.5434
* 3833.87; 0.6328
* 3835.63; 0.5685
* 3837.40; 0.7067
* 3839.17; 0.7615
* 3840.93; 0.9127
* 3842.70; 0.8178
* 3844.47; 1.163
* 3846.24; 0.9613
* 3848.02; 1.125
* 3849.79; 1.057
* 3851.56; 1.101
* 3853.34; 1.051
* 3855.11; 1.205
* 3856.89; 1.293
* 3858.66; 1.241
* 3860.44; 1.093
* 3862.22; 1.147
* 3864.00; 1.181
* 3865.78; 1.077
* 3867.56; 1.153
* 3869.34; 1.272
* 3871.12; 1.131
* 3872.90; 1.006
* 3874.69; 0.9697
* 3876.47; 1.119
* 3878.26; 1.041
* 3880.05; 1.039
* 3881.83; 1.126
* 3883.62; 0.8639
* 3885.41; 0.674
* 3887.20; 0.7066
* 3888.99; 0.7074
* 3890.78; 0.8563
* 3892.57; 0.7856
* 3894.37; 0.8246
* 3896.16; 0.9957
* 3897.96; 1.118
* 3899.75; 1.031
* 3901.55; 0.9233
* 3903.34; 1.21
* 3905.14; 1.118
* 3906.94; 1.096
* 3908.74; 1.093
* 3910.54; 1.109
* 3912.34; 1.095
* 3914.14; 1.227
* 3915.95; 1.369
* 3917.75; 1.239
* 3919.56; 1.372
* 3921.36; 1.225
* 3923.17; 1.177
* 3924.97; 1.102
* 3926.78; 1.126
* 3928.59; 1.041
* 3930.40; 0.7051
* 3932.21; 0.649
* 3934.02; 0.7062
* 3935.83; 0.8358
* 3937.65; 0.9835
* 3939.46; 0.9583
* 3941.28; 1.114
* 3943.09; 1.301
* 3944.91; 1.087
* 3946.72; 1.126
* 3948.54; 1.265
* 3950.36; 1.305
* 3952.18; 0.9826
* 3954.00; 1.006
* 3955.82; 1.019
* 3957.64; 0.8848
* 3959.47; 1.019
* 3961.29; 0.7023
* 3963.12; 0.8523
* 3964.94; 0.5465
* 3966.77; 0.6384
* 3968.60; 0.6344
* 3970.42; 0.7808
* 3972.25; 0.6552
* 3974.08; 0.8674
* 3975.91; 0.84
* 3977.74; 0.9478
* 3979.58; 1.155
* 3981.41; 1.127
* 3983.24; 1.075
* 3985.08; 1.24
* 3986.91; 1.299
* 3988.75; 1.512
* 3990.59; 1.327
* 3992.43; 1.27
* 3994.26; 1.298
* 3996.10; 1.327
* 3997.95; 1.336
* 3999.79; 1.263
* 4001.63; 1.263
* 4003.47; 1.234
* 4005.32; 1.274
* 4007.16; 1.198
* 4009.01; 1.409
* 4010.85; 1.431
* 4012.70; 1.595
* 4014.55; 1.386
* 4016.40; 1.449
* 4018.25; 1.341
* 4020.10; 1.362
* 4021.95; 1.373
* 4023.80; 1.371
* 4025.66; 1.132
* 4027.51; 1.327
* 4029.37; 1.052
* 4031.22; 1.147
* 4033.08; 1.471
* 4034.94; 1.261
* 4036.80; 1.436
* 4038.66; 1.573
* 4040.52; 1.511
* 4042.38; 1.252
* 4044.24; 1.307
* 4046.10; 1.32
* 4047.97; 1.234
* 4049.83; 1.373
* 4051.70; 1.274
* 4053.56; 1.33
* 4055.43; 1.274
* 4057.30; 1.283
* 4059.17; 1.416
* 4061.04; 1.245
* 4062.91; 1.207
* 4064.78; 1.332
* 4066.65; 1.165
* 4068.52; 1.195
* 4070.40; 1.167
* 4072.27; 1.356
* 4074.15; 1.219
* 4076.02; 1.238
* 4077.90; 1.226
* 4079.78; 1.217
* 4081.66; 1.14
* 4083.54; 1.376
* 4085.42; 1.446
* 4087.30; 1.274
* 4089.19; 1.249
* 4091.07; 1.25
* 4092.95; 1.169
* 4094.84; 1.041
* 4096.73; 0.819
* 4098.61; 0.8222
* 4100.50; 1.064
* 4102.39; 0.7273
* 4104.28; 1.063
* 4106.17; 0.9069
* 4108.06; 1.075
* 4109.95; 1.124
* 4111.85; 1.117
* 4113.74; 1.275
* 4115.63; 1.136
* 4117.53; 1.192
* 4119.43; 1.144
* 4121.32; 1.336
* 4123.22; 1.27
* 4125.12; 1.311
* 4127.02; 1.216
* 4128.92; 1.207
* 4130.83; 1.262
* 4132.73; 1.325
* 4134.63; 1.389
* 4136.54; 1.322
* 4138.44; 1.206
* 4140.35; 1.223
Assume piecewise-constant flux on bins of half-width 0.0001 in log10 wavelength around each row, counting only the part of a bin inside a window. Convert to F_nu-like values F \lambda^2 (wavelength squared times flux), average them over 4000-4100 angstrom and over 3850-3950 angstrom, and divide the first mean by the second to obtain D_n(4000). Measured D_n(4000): 1.3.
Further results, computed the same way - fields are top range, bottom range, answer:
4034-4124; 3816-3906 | 1.40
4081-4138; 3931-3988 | 1.32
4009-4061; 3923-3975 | 1.51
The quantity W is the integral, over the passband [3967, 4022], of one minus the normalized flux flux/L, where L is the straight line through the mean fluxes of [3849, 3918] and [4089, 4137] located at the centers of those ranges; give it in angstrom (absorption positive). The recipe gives -5.0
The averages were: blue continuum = 1.06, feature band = 1.2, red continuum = 1.14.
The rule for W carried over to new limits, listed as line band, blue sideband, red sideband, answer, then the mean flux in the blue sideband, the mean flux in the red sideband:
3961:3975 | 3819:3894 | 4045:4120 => 4.71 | 0.955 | 1.19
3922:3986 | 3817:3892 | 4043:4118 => 6.22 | 0.959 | 1.19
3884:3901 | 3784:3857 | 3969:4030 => 2.87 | 0.9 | 1.22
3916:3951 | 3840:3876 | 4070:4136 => 1.48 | 1.1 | 1.18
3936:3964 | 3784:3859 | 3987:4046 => 3.65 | 0.909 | 1.34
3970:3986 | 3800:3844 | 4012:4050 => 3.27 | 0.851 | 1.34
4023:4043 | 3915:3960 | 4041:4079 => -1.54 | 1.06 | 1.27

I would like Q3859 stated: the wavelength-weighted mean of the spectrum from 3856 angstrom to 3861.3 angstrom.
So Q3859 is 1.21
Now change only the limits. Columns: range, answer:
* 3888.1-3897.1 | 0.835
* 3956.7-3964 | 0.865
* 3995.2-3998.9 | 1.33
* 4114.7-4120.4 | 1.16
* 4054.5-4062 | 1.3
